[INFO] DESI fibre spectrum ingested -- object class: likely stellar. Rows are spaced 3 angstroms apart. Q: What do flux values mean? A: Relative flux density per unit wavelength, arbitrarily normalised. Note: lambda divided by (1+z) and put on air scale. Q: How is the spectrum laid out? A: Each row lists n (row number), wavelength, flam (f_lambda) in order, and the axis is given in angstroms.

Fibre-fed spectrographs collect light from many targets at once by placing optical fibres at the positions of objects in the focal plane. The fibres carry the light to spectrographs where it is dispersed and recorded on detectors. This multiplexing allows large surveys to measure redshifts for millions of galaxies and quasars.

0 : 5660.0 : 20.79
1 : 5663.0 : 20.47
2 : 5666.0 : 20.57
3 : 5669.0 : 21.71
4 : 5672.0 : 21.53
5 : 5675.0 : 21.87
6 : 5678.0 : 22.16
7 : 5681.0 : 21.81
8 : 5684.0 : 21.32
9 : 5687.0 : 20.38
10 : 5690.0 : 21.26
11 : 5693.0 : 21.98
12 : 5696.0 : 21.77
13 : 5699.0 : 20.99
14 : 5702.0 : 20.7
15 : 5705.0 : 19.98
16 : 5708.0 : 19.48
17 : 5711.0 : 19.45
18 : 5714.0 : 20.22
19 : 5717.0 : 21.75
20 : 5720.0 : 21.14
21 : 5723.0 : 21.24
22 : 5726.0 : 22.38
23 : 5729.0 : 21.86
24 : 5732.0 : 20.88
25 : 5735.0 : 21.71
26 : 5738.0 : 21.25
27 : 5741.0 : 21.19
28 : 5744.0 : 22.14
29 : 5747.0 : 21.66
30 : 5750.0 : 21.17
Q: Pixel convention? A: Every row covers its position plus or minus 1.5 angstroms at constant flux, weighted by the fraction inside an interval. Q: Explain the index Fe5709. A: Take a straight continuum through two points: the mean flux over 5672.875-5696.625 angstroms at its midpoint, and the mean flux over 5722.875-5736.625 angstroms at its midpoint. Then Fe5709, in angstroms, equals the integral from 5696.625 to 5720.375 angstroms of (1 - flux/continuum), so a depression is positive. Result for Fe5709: 1.2 angstroms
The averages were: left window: 21.6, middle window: 20.5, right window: 21.6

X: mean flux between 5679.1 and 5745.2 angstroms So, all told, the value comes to 21.1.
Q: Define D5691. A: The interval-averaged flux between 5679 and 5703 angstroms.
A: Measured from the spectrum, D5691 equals 21.3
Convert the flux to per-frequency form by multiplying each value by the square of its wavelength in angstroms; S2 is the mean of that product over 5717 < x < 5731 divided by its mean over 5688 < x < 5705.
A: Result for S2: 1.0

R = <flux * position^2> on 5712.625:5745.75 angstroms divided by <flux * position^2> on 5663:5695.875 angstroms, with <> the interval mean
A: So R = 1.0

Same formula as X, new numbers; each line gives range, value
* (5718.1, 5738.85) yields 21.5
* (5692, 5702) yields 21.4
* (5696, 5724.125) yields 20.6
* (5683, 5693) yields 21.1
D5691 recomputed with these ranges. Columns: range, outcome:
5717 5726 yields 21.5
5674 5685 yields 21.8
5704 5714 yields 19.7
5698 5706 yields 20.6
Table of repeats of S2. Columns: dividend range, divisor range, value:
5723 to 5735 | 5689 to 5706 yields 1.04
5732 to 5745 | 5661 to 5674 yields 1.04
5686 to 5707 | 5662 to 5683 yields 0.99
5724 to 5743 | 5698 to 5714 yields 1.08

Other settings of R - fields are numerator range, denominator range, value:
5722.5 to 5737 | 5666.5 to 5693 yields 1.02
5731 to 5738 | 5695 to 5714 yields 1.06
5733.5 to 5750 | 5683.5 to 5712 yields 1.06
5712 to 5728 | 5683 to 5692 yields 1.02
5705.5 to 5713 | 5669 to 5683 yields 0.91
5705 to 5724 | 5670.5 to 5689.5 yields 0.96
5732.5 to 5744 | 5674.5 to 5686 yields 1.01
